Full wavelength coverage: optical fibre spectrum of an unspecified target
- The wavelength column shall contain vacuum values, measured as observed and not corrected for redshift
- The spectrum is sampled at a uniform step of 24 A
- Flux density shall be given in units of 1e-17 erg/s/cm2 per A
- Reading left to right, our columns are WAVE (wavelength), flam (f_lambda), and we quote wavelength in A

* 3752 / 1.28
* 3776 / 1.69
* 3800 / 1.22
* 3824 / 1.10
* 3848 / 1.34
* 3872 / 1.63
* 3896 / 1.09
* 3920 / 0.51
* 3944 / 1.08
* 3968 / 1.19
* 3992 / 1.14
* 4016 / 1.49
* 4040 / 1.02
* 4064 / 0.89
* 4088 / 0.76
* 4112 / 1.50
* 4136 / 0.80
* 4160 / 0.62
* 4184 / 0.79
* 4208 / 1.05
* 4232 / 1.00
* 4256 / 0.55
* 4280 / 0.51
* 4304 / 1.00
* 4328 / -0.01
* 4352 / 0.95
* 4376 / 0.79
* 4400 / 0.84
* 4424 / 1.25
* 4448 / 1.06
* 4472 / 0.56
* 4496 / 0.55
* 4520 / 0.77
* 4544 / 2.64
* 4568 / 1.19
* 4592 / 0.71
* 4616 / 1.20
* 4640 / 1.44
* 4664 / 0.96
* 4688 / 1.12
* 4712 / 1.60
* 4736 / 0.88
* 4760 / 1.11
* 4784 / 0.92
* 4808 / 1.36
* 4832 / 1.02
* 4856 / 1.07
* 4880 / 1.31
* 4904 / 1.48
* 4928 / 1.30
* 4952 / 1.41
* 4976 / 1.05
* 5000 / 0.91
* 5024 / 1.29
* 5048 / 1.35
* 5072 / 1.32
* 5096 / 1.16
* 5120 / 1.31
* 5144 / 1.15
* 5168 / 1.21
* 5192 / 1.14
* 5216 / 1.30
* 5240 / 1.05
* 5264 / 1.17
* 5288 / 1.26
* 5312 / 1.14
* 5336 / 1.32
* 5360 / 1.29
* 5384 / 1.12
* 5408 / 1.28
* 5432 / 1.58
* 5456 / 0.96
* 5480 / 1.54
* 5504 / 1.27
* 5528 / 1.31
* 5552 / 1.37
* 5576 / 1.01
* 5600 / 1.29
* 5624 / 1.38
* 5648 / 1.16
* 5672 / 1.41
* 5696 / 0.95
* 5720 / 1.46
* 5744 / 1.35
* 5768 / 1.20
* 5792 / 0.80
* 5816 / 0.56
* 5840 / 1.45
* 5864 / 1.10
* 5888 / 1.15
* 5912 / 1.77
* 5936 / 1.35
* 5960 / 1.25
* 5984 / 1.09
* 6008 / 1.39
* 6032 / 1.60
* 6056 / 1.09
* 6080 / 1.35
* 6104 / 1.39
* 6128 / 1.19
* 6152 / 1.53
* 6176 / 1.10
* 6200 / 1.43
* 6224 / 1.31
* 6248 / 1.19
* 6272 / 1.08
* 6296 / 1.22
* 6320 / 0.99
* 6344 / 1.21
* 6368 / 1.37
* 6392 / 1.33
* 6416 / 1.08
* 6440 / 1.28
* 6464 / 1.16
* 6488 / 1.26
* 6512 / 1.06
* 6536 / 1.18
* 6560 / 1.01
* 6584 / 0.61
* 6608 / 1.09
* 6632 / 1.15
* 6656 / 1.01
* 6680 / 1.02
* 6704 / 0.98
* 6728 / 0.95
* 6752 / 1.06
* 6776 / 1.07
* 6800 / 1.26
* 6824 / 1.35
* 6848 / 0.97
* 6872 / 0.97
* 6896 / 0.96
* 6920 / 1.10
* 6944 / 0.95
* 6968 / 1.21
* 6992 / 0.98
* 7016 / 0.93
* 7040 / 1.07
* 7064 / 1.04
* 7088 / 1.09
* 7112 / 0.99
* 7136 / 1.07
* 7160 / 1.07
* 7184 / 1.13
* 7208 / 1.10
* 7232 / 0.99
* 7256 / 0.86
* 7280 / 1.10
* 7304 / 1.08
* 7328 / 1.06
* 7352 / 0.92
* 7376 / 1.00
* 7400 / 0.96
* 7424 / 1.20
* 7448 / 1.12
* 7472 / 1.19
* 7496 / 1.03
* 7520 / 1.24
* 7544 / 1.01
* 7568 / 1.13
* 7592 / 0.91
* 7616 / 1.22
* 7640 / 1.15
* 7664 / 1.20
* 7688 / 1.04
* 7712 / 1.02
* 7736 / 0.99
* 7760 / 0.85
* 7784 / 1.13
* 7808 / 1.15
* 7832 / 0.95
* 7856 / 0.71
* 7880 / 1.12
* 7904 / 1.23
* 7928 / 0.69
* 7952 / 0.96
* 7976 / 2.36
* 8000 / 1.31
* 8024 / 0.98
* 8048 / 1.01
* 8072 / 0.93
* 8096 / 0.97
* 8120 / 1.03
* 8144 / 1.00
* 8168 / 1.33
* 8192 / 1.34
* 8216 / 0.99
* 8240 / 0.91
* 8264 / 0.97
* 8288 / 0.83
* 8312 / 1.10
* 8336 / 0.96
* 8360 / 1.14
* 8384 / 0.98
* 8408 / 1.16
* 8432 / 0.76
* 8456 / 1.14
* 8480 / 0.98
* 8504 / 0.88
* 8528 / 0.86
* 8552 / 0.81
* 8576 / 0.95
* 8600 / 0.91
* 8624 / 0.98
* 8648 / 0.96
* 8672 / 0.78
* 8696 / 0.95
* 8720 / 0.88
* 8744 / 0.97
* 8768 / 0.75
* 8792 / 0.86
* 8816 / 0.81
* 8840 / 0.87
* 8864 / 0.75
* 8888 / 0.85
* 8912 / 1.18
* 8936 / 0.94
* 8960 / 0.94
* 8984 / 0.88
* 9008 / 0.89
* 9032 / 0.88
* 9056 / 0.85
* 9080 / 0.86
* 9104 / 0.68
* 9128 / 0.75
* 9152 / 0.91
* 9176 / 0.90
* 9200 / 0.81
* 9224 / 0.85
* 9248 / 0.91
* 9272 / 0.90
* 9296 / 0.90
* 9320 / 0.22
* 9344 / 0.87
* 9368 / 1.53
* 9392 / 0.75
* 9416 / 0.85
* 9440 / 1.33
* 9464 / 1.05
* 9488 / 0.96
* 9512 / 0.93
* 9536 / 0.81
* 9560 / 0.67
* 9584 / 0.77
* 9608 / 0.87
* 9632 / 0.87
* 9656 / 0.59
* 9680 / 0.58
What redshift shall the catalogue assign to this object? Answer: 0.22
